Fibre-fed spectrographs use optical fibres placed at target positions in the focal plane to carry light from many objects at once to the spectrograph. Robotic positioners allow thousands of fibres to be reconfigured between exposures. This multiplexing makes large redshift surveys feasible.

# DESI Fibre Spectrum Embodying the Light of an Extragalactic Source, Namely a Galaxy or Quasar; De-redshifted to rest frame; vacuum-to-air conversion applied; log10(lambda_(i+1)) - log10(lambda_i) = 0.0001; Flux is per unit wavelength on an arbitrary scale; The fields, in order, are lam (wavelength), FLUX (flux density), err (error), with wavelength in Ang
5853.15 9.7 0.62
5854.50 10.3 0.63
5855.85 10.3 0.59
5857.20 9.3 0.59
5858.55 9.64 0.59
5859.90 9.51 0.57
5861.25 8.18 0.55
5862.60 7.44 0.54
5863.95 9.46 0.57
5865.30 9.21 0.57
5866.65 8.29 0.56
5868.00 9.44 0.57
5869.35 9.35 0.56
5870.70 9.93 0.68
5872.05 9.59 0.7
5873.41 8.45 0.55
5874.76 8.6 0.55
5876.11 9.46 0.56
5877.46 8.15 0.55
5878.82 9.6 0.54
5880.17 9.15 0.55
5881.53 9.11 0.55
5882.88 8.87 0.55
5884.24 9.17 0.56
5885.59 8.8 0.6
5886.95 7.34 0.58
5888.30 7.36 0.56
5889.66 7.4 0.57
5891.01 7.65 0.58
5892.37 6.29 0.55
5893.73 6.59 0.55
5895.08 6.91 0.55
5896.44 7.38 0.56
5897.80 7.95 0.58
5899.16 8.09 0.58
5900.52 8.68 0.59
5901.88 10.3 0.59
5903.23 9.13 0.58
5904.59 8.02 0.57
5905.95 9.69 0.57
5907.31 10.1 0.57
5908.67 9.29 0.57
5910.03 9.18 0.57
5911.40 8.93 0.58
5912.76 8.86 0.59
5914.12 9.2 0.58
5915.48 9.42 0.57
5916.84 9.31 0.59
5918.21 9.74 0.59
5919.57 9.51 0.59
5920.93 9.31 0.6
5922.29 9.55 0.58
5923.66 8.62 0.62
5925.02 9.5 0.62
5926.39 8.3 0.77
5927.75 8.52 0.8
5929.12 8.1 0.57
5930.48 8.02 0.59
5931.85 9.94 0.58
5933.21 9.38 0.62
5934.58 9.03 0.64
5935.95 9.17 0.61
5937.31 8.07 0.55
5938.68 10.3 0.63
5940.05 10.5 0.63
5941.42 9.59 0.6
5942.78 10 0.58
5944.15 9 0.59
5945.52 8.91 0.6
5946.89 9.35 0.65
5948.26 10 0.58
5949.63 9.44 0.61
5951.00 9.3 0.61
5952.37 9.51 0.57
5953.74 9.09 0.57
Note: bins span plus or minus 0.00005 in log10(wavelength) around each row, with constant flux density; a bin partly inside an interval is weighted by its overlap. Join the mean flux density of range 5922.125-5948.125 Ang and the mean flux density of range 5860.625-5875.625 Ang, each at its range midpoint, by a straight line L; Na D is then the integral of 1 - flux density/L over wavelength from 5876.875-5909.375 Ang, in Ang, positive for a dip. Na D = 2.3 Ang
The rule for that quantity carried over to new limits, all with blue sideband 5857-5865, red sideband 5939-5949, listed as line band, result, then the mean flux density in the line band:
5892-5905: 1.8 Ang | 7.97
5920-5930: 0.7 Ang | 8.85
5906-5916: 0.0 Ang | 9.3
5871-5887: 0.2 Ang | 8.94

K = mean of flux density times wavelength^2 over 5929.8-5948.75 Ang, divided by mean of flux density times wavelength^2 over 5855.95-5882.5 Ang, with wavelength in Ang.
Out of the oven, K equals 1.06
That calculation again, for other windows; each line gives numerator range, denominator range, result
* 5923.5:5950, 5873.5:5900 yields 1.15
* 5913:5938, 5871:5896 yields 1.11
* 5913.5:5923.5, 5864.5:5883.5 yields 1.05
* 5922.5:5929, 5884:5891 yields 1.12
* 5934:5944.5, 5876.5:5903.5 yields 1.18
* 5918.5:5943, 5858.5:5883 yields 1.04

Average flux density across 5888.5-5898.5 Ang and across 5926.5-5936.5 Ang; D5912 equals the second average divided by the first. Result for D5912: 1.23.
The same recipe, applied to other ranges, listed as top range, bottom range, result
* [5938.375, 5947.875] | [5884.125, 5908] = 1.19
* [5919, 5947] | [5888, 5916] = 1.09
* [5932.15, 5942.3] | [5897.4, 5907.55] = 1.05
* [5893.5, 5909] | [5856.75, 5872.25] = 0.94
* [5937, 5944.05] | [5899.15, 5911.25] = 1.06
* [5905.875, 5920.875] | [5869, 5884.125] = 1.03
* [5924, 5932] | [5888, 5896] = 1.23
